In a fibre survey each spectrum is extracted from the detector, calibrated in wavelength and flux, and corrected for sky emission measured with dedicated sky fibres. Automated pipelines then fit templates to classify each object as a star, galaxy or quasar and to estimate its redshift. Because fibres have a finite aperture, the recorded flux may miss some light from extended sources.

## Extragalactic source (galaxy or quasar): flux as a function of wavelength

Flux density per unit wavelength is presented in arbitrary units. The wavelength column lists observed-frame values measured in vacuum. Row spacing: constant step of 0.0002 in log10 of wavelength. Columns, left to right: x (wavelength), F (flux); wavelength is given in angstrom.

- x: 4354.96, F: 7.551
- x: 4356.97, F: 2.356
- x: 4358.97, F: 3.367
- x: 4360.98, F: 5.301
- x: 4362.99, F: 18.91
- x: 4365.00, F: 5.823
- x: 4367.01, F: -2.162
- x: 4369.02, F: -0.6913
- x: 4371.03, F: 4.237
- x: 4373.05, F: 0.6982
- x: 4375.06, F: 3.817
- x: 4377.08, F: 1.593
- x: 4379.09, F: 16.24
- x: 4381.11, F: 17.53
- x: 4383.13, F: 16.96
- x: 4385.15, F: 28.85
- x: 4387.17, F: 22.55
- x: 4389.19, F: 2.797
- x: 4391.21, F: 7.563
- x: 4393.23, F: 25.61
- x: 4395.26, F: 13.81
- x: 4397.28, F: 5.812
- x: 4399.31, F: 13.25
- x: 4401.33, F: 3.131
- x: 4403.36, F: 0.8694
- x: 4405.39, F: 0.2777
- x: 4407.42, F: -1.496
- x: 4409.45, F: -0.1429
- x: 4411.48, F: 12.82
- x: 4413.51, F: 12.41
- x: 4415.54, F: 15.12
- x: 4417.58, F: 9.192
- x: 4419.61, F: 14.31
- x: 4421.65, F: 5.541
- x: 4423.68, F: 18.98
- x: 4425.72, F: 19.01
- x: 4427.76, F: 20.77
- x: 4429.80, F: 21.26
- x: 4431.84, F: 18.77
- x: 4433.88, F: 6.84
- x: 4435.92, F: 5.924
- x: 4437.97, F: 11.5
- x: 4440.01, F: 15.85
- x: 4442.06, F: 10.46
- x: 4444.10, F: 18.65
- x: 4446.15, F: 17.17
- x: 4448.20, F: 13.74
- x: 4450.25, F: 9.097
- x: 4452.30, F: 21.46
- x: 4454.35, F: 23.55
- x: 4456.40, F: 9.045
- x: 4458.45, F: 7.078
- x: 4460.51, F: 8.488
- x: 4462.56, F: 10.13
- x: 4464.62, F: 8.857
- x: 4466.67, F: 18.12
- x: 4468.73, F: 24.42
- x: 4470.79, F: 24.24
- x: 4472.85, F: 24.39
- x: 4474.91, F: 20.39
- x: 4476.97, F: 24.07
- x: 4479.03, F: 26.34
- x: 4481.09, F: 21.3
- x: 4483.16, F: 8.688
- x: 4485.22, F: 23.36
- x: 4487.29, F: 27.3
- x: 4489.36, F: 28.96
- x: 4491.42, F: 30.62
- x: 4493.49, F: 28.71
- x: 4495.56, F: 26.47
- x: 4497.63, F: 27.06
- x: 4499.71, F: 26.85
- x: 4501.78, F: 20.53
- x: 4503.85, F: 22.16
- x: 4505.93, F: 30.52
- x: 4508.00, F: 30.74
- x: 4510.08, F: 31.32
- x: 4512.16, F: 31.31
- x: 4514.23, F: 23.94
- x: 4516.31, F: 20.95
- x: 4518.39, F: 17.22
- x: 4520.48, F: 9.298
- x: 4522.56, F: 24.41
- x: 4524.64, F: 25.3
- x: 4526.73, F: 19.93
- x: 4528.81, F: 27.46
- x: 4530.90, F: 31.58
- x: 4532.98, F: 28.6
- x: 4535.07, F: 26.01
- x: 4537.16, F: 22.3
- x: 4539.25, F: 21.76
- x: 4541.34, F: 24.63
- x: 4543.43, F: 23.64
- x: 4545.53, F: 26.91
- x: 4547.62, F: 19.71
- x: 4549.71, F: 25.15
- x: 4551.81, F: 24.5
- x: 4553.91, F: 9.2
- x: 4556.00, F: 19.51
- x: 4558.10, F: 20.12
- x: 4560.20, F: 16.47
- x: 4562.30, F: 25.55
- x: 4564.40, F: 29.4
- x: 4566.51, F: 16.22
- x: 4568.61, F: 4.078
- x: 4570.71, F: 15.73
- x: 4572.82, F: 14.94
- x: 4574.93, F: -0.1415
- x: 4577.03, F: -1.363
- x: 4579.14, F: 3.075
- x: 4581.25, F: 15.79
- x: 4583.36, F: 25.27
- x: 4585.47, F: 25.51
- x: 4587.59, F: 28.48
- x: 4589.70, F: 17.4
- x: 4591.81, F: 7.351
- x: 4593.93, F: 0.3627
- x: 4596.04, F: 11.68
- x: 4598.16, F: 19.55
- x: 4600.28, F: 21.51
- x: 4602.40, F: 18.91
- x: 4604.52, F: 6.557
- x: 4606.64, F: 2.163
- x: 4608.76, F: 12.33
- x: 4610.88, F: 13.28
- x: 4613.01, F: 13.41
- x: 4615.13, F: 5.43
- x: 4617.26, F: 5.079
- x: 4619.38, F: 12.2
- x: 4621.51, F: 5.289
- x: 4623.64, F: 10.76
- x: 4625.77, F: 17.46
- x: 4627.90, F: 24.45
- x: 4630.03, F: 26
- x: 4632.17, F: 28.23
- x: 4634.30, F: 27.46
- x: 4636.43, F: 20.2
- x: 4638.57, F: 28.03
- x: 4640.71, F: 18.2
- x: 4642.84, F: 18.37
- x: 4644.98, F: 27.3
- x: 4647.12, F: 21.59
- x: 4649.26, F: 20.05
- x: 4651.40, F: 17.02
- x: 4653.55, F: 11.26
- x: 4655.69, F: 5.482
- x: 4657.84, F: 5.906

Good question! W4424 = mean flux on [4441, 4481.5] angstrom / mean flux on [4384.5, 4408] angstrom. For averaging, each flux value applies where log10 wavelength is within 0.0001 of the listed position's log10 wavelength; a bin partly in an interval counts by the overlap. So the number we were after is 1.67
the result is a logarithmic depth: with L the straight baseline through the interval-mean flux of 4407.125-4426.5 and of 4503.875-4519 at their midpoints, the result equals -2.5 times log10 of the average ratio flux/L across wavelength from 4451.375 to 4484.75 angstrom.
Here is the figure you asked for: 0.11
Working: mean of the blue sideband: 10.9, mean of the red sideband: 26.5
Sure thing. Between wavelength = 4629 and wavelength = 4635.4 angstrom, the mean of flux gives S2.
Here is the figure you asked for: 27.2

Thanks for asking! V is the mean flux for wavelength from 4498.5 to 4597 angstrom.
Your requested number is 20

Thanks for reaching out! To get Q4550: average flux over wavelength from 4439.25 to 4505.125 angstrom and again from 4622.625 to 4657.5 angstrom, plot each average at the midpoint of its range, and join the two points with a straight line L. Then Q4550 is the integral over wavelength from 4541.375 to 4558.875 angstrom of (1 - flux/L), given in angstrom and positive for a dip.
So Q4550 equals -1.4 angstrom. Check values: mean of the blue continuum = 19.7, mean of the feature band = 21.3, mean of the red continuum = 19.8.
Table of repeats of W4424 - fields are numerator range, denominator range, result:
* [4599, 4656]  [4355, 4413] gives 1.99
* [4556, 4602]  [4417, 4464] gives 1.11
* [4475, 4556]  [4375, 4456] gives 1.91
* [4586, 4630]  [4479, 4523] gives 0.54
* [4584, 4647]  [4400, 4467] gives 1.41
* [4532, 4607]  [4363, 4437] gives 1.67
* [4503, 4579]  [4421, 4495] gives 1.18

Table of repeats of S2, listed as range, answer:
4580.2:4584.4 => 20.5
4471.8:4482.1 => 23.3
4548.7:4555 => 19.6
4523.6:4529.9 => 24.3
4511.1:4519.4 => 23.4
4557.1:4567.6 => 21.5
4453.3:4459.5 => 13.2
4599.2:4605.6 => 15.6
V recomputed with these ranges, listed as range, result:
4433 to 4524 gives 19.9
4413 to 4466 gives 13.6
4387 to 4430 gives 10.7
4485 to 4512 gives 27.5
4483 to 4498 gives 26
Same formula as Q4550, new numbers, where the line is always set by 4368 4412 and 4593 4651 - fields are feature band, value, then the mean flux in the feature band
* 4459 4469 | -1.5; 12.9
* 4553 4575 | -3.0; 16.3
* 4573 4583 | 5.5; 6.72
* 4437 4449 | -4.6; 14.6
